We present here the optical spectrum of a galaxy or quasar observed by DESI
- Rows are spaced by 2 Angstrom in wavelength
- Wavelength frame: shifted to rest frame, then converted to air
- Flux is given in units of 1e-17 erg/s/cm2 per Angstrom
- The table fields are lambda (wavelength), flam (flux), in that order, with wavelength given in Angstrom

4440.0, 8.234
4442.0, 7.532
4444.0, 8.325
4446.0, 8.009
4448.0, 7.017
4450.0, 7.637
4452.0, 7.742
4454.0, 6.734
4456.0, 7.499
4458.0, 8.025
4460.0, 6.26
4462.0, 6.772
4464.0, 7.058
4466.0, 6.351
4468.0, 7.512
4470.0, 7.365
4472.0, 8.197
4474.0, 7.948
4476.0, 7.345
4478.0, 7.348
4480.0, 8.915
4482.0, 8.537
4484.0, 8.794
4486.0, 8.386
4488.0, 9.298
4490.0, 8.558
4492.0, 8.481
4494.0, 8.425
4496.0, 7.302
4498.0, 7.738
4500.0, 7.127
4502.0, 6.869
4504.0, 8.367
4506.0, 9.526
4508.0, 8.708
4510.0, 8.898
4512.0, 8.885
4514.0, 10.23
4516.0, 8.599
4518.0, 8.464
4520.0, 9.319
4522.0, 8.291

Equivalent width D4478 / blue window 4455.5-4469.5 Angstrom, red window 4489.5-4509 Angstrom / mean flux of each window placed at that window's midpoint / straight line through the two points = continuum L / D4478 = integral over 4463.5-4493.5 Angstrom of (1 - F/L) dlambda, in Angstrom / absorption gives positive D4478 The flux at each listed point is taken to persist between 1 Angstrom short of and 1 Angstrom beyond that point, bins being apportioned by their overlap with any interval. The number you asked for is -2.0 Angstrom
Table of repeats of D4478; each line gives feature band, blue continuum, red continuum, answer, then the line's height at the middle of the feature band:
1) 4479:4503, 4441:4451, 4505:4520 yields 1.1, 8.62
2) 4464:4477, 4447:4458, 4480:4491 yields 1.1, 8.12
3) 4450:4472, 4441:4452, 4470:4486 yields 1.9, 7.9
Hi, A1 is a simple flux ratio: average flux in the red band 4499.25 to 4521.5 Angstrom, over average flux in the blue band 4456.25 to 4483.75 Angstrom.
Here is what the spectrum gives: 1.15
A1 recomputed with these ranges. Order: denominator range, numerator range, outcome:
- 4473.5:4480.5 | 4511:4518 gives 1.17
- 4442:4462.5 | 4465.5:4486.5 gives 1.06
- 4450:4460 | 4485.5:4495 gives 1.17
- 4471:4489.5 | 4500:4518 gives 1.04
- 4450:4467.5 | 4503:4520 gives 1.26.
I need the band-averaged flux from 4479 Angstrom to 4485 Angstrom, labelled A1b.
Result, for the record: 8.75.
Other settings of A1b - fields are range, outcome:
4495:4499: 7.52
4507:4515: 9.18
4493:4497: 7.86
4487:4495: 8.69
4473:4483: 8.02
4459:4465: 6.7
